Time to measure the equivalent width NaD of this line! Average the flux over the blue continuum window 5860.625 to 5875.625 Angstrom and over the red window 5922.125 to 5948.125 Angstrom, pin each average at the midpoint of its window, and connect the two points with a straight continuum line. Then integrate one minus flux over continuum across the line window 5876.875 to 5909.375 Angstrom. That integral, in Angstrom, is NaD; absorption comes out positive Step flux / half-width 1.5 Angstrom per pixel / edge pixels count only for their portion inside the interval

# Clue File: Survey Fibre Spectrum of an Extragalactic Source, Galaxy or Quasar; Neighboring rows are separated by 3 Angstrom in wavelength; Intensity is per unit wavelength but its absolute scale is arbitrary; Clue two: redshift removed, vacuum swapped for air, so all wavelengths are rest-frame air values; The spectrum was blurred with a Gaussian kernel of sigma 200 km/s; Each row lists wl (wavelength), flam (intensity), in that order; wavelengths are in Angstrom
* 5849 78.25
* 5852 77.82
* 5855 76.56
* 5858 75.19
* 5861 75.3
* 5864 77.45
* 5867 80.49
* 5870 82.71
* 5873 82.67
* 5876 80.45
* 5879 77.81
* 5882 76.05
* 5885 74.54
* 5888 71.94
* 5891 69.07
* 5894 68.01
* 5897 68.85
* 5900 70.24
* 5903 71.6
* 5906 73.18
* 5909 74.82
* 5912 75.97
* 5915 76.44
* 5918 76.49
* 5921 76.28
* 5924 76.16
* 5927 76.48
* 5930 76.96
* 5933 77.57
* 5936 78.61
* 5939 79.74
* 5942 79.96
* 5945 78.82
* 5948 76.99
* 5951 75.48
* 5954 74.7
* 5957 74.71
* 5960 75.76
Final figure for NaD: 2.8 Angstrom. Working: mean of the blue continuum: 80.1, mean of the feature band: 72.4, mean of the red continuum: 77.9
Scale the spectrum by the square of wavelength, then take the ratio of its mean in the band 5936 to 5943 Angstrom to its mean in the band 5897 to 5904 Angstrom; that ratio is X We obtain 1.1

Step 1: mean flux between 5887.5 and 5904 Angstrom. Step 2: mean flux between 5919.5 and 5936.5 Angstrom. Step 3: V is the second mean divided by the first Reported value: 1.1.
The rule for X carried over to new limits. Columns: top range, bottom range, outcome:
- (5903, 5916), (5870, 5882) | 0.94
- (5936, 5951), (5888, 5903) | 1.15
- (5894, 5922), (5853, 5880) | 0.95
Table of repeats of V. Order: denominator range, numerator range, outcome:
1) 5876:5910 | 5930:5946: 1.08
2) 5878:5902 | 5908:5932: 1.06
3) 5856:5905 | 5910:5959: 1.02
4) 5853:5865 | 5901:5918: 0.98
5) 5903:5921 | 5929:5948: 1.05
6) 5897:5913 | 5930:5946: 1.08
